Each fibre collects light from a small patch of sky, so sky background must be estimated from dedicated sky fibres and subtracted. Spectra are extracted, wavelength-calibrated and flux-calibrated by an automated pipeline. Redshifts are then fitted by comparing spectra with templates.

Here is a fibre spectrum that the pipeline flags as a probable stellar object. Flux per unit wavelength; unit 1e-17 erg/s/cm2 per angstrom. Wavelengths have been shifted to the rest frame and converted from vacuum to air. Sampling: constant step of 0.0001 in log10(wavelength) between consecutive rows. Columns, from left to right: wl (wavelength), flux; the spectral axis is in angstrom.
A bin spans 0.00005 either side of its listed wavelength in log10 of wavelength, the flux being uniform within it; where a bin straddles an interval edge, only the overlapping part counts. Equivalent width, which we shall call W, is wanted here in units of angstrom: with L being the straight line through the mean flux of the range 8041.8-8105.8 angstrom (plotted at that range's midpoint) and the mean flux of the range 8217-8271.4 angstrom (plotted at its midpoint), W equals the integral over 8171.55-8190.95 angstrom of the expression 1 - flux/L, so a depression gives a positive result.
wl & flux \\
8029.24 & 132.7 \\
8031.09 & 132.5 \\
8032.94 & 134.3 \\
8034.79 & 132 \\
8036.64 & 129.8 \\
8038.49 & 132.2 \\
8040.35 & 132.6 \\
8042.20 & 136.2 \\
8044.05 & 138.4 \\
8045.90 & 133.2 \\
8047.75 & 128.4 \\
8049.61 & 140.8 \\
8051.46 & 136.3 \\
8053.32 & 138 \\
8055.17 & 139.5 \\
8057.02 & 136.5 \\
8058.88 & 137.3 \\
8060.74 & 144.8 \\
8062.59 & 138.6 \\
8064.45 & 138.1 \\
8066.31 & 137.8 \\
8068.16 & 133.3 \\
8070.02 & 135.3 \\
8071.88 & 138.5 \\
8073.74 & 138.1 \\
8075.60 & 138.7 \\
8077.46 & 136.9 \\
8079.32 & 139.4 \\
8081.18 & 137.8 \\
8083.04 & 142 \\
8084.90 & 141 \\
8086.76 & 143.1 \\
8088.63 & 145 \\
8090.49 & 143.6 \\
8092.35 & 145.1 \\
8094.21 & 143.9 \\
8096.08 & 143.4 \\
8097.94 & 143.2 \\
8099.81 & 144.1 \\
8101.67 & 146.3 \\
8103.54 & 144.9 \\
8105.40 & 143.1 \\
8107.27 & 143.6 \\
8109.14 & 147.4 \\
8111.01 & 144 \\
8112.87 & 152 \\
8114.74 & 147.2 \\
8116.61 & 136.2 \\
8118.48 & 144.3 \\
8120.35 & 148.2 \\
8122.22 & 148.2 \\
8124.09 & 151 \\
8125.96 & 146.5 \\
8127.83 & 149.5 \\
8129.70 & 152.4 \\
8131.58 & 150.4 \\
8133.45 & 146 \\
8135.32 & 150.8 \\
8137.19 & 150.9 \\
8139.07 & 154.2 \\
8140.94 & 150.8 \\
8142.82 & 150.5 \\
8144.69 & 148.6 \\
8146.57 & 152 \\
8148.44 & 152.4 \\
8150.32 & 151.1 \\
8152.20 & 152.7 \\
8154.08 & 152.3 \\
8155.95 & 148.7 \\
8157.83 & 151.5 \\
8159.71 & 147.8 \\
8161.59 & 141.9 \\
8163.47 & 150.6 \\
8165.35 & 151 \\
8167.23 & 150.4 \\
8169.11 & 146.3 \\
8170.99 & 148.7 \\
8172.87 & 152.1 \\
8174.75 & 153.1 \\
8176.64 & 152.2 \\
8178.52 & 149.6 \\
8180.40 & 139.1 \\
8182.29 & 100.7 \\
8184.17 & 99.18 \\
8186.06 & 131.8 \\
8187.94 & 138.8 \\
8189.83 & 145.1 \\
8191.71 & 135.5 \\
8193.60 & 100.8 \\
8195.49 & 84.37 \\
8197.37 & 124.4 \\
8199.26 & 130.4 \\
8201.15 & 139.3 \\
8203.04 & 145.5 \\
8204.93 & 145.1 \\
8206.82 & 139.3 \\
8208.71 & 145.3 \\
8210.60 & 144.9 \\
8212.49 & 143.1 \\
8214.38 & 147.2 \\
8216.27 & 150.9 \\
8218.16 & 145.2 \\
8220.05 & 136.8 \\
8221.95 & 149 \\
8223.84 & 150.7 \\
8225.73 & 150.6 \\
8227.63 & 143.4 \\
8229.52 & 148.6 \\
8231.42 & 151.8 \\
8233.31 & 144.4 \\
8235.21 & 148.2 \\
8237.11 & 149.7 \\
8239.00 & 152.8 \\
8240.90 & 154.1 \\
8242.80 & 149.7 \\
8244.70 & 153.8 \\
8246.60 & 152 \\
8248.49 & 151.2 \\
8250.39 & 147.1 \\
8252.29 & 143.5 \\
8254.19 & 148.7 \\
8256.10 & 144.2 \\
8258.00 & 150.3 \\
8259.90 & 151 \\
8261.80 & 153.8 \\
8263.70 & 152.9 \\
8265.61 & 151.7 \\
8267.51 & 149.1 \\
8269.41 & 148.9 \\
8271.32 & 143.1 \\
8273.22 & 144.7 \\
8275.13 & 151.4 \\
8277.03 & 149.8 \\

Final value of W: 1.2 angstrom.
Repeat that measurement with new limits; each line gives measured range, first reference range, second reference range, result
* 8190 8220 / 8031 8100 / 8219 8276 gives 2.3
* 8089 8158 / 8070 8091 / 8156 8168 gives -1.5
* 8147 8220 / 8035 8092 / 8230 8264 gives 2.7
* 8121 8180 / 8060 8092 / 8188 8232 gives -4.6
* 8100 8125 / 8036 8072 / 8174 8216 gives -2.0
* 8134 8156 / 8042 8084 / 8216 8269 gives -1.3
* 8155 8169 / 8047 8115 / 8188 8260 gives -0.6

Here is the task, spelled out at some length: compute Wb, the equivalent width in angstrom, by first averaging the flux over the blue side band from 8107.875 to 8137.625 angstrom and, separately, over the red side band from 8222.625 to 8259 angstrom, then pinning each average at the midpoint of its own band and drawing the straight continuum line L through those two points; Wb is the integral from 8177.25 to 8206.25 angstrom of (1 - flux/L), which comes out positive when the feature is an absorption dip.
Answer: 4.1 angstrom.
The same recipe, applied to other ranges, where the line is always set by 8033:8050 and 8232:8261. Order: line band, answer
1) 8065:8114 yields -1.7 angstrom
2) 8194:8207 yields 1.6 angstrom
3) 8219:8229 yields 0.1 angstrom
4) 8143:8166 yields -1.3 angstrom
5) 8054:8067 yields -0.4 angstrom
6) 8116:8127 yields -0.5 angstrom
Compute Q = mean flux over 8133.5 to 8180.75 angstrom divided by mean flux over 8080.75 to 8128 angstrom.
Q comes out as 1.04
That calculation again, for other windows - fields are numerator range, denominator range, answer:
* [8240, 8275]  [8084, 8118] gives 1.04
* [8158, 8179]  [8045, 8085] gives 1.09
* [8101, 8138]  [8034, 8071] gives 1.08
